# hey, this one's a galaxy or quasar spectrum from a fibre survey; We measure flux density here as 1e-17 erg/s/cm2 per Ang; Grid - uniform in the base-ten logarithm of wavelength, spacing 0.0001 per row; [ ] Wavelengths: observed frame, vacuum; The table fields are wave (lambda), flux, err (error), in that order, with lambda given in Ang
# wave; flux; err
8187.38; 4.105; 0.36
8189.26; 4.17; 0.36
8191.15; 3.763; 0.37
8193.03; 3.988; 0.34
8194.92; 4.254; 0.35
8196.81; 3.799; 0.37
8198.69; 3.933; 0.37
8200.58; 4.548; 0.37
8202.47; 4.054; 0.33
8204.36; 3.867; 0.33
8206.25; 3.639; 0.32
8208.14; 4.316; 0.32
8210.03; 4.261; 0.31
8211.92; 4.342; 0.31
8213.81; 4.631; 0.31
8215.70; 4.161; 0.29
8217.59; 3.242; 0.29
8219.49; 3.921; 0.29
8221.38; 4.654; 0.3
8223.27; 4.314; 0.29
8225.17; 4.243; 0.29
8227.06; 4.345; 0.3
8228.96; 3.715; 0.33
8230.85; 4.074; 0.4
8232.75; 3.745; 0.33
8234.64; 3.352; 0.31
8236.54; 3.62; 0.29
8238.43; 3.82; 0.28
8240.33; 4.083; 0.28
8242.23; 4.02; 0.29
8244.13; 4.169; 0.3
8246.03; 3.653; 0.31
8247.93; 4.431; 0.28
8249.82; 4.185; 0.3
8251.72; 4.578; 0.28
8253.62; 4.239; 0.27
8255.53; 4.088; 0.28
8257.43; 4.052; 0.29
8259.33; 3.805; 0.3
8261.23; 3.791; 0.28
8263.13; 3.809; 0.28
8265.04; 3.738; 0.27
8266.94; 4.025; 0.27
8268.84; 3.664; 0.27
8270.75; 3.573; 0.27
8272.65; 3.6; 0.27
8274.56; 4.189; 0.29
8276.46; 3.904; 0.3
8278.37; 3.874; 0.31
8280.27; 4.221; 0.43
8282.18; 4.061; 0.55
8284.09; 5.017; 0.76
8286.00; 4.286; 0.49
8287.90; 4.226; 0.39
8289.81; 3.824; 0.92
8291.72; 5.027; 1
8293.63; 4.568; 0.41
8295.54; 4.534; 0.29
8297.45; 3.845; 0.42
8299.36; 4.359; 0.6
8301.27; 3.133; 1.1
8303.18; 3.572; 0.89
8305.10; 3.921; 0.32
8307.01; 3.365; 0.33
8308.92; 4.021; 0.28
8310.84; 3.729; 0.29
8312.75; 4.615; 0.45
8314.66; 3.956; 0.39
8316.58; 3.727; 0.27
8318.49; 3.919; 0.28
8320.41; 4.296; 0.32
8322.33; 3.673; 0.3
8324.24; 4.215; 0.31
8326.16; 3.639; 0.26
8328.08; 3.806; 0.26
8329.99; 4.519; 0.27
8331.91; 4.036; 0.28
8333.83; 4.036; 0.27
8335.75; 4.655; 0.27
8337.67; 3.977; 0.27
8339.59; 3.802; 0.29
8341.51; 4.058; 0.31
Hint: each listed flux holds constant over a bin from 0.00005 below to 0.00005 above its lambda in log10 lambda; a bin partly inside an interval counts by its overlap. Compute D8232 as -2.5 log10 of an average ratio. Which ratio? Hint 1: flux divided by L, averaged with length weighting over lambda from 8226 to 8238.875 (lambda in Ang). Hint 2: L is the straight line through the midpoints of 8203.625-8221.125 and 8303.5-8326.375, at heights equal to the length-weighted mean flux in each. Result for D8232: 0.062 mag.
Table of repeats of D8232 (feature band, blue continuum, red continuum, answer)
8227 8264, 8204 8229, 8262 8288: 0.03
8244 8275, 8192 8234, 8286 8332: 0.02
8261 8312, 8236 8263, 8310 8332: 0.01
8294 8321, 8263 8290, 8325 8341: 0.03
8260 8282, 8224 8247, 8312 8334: 0.03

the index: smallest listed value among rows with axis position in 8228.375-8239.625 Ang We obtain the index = 3.352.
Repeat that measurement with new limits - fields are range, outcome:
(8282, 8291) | 3.824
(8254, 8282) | 3.573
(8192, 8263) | 3.242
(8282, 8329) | 3.133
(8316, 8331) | 3.639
